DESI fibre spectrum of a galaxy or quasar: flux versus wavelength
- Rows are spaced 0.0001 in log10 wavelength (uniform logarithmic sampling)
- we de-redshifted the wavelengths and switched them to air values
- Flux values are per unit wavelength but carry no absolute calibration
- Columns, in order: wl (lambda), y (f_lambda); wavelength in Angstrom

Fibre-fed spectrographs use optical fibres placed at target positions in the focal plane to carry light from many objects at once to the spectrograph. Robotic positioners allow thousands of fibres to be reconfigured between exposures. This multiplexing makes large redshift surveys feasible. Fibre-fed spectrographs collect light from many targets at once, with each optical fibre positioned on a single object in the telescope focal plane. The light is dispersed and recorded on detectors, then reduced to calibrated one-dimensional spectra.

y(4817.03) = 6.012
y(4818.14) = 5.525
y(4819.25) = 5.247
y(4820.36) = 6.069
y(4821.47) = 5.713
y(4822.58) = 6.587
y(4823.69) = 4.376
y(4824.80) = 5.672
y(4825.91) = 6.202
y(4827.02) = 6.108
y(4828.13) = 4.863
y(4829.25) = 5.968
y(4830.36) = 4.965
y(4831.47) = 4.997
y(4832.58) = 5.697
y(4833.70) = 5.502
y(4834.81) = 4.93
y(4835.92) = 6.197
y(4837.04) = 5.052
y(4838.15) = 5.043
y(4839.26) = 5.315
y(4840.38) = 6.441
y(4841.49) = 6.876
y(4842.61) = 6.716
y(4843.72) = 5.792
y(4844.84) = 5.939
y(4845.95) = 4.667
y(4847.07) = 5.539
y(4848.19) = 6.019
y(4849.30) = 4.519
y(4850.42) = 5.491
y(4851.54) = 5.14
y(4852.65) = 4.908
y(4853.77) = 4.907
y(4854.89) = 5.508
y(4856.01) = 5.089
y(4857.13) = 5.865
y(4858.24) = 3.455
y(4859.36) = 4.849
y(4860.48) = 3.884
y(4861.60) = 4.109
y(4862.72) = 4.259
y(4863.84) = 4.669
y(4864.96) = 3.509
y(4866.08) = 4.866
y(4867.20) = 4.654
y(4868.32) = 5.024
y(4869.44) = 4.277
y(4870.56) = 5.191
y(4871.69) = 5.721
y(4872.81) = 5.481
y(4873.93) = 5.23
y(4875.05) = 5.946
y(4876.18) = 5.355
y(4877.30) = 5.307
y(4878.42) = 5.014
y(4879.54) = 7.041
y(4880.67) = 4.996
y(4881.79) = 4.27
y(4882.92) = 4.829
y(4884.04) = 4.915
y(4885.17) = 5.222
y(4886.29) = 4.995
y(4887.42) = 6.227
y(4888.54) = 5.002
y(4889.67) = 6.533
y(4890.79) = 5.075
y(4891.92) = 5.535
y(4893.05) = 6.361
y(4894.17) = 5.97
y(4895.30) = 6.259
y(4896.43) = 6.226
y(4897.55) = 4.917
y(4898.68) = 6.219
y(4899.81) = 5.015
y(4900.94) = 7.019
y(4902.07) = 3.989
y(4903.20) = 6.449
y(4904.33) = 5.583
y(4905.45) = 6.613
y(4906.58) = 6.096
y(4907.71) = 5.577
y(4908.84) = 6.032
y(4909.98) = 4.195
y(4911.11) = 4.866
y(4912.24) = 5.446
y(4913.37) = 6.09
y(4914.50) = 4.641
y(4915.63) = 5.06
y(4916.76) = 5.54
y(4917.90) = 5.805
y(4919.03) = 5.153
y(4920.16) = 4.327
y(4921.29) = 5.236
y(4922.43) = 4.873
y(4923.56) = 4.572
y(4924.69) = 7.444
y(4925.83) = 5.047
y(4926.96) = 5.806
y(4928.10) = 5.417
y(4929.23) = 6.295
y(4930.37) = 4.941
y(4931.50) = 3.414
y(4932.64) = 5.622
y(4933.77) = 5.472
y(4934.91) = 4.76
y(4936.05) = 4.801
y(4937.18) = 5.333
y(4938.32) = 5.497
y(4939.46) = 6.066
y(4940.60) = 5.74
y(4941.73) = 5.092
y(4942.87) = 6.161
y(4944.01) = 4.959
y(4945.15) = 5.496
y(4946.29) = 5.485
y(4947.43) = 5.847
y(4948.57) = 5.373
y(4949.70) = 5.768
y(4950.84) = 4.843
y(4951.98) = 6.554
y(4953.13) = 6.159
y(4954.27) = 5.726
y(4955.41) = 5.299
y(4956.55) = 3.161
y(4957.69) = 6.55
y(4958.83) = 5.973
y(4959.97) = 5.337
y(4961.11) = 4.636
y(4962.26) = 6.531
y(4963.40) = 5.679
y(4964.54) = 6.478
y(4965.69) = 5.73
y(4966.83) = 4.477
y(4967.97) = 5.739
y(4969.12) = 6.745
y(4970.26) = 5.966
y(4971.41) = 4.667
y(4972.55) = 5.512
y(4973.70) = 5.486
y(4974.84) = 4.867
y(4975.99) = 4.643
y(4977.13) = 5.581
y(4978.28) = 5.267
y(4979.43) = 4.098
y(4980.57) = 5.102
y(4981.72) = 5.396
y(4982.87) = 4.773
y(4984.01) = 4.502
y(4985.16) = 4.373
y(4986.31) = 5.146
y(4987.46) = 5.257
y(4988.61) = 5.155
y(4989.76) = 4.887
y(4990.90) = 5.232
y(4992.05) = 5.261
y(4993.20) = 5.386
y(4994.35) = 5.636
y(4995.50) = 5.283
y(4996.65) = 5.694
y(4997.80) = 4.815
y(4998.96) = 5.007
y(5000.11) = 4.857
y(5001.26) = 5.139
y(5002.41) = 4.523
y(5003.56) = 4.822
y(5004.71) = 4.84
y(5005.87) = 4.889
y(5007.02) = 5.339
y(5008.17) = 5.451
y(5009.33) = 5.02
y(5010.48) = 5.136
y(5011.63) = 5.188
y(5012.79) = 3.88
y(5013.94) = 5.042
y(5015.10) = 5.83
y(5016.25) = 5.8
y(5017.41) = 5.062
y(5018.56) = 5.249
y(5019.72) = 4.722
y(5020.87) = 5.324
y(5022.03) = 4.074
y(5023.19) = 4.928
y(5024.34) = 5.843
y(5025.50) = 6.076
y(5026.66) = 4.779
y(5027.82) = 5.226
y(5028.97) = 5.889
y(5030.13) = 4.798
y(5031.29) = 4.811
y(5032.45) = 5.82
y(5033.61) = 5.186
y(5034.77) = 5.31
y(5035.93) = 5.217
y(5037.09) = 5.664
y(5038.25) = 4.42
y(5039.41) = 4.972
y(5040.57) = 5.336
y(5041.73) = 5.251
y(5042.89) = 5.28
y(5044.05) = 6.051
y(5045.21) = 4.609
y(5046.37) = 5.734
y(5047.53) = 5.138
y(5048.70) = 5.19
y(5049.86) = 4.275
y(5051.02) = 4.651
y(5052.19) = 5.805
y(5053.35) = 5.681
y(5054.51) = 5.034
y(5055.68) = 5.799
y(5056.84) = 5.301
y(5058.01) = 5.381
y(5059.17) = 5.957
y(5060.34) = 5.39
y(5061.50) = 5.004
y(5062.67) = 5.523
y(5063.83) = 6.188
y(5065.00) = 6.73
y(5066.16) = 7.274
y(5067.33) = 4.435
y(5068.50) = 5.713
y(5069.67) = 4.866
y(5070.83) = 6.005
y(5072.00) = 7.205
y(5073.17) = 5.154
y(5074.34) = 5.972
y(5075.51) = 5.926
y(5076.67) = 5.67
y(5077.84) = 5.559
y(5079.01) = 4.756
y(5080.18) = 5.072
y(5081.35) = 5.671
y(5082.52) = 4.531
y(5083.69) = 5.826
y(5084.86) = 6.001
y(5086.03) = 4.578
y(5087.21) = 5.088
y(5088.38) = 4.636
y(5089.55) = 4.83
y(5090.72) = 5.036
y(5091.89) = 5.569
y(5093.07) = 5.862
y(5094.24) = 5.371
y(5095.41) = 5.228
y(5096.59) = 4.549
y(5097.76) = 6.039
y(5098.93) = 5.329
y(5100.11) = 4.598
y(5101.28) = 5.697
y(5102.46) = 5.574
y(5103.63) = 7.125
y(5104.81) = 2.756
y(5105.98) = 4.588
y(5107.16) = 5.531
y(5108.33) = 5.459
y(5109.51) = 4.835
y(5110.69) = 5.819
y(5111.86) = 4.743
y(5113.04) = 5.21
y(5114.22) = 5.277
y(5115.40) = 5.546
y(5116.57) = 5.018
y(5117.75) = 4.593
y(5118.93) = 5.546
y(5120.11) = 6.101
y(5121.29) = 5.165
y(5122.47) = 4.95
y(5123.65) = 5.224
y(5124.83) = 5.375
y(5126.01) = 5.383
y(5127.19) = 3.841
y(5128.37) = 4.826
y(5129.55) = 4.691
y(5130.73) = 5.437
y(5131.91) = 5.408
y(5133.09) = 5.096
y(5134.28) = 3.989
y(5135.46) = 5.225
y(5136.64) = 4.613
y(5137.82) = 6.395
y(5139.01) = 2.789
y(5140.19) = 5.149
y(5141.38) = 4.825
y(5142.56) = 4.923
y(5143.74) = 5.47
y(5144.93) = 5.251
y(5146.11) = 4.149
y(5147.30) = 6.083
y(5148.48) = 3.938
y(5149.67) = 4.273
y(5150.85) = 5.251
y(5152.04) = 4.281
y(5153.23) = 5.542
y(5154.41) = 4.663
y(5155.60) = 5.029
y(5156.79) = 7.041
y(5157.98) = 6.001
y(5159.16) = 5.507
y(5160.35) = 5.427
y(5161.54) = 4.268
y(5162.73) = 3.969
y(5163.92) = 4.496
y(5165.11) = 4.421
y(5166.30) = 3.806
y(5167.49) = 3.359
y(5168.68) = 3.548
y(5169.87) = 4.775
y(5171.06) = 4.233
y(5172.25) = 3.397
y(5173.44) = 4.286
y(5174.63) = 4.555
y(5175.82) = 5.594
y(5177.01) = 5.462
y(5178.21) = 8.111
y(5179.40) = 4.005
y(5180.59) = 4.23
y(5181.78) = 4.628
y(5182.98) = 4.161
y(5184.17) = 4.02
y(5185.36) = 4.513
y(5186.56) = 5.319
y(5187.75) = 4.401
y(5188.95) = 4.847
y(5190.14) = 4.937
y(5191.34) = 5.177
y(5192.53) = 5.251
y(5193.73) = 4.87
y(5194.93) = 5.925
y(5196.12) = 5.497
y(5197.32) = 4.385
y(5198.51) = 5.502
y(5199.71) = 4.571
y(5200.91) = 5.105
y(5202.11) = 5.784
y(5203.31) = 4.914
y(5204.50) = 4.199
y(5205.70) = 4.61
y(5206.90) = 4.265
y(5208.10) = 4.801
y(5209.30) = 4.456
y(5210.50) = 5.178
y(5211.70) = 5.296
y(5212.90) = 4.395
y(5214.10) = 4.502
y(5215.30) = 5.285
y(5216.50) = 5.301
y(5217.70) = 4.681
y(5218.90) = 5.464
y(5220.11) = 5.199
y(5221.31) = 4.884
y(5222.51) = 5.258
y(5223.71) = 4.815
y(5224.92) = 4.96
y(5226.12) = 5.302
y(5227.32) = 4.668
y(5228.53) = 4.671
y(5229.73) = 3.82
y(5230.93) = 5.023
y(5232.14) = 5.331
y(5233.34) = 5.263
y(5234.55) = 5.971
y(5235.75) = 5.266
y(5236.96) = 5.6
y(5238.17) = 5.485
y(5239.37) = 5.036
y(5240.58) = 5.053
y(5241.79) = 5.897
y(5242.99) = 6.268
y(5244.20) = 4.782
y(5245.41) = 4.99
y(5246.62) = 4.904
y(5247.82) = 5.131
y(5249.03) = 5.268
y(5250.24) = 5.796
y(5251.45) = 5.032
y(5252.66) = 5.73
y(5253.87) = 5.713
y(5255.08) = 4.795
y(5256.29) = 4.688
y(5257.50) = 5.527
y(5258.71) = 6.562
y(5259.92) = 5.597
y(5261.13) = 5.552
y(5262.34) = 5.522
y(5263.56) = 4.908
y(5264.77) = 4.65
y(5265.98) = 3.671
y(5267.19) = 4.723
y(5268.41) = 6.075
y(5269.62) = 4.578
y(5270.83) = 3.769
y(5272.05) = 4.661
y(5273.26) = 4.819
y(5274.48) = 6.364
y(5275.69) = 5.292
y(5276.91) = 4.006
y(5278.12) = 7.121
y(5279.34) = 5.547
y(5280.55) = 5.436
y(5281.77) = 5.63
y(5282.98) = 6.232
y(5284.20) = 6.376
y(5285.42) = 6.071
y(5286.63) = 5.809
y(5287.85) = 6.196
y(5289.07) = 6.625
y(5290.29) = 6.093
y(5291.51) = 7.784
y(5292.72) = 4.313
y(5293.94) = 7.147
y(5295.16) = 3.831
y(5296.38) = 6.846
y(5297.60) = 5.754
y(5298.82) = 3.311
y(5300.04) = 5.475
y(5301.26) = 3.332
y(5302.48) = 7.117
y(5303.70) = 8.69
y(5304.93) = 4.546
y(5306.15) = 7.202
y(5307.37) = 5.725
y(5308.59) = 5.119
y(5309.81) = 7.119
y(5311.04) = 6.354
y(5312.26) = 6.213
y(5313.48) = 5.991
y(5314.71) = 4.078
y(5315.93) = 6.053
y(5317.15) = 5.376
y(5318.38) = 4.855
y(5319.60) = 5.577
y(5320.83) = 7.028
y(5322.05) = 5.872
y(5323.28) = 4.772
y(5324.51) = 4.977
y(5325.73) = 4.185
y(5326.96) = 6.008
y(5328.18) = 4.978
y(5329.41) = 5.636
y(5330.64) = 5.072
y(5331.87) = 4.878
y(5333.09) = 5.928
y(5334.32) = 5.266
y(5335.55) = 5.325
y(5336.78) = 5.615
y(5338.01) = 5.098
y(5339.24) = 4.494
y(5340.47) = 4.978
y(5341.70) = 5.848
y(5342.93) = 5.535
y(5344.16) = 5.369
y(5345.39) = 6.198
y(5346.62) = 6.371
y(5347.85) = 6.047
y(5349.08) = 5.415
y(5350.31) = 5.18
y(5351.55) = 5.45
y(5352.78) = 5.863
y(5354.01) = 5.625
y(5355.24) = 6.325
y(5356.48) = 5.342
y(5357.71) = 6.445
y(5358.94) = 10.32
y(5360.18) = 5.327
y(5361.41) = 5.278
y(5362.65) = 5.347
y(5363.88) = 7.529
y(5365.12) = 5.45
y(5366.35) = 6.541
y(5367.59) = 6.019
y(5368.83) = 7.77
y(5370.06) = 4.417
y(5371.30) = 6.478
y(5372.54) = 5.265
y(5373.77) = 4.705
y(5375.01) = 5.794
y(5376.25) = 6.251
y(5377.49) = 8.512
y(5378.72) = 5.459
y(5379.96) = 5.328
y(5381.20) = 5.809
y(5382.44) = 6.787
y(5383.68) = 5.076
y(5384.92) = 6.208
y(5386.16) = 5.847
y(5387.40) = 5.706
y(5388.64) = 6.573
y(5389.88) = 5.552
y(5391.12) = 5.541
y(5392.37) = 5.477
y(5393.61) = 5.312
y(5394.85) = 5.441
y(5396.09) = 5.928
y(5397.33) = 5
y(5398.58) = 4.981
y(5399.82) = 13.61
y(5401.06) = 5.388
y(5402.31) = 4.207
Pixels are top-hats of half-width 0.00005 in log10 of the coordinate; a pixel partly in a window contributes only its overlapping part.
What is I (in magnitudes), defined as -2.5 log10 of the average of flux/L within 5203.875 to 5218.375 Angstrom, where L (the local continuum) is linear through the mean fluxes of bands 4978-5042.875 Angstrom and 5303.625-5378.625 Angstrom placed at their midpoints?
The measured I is 0.163 mag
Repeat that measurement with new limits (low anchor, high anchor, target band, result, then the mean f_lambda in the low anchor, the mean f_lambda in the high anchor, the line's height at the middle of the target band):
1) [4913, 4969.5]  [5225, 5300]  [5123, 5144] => 0.10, 5.45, 5.37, 5.4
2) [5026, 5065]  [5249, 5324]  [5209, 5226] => 0.11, 5.32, 5.58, 5.51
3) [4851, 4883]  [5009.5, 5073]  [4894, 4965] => -0.08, 4.95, 5.35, 5.09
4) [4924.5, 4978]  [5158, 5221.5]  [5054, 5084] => -0.09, 5.48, 4.8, 5.14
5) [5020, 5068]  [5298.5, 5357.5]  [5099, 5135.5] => 0.06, 5.35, 5.58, 5.41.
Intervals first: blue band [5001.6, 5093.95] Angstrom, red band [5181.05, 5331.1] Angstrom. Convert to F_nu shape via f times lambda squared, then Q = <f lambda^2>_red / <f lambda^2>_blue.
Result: 1.1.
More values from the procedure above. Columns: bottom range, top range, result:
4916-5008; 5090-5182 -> 1.01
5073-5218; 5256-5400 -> 1.23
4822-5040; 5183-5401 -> 1.20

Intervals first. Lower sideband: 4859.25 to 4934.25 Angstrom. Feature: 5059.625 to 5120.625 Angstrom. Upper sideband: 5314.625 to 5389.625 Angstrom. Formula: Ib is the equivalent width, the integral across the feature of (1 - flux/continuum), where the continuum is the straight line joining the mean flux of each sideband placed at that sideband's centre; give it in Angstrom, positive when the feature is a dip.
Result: 1.2 Angstrom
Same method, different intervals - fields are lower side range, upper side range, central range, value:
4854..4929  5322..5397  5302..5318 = -1.1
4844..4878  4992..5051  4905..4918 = -1.1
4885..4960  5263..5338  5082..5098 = 0.9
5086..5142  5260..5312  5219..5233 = 1.3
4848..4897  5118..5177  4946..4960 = -1.3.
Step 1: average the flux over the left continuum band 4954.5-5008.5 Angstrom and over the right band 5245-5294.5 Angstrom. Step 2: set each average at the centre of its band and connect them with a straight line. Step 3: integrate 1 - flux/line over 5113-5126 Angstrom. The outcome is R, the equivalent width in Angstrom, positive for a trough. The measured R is 0.2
